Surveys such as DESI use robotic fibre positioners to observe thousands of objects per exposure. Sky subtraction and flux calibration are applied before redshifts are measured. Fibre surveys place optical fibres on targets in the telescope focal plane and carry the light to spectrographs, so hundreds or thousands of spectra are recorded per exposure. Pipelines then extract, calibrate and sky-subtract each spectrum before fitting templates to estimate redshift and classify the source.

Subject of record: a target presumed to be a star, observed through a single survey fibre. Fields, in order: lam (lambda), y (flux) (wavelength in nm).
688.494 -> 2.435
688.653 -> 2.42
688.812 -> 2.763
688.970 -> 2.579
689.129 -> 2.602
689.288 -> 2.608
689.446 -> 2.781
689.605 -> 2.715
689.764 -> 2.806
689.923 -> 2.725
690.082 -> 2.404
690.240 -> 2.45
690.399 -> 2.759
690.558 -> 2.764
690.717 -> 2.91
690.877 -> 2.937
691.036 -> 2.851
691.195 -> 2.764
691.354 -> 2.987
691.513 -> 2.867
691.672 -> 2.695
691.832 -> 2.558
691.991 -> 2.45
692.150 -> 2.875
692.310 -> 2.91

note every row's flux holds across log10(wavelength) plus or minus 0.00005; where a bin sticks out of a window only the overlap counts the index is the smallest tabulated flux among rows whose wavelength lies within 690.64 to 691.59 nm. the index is 2.764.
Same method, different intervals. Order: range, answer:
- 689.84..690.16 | 2.404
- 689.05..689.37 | 2.602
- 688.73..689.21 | 2.579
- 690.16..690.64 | 2.45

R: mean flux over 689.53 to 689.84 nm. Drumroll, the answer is 2.76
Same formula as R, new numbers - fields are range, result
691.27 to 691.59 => 2.93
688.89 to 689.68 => 2.66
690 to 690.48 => 2.54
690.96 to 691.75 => 2.84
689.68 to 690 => 2.76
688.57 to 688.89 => 2.58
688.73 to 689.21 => 2.64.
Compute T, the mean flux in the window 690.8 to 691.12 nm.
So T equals 2.89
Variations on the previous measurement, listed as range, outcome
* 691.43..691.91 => 2.71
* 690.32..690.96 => 2.84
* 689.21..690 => 2.73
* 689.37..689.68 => 2.75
